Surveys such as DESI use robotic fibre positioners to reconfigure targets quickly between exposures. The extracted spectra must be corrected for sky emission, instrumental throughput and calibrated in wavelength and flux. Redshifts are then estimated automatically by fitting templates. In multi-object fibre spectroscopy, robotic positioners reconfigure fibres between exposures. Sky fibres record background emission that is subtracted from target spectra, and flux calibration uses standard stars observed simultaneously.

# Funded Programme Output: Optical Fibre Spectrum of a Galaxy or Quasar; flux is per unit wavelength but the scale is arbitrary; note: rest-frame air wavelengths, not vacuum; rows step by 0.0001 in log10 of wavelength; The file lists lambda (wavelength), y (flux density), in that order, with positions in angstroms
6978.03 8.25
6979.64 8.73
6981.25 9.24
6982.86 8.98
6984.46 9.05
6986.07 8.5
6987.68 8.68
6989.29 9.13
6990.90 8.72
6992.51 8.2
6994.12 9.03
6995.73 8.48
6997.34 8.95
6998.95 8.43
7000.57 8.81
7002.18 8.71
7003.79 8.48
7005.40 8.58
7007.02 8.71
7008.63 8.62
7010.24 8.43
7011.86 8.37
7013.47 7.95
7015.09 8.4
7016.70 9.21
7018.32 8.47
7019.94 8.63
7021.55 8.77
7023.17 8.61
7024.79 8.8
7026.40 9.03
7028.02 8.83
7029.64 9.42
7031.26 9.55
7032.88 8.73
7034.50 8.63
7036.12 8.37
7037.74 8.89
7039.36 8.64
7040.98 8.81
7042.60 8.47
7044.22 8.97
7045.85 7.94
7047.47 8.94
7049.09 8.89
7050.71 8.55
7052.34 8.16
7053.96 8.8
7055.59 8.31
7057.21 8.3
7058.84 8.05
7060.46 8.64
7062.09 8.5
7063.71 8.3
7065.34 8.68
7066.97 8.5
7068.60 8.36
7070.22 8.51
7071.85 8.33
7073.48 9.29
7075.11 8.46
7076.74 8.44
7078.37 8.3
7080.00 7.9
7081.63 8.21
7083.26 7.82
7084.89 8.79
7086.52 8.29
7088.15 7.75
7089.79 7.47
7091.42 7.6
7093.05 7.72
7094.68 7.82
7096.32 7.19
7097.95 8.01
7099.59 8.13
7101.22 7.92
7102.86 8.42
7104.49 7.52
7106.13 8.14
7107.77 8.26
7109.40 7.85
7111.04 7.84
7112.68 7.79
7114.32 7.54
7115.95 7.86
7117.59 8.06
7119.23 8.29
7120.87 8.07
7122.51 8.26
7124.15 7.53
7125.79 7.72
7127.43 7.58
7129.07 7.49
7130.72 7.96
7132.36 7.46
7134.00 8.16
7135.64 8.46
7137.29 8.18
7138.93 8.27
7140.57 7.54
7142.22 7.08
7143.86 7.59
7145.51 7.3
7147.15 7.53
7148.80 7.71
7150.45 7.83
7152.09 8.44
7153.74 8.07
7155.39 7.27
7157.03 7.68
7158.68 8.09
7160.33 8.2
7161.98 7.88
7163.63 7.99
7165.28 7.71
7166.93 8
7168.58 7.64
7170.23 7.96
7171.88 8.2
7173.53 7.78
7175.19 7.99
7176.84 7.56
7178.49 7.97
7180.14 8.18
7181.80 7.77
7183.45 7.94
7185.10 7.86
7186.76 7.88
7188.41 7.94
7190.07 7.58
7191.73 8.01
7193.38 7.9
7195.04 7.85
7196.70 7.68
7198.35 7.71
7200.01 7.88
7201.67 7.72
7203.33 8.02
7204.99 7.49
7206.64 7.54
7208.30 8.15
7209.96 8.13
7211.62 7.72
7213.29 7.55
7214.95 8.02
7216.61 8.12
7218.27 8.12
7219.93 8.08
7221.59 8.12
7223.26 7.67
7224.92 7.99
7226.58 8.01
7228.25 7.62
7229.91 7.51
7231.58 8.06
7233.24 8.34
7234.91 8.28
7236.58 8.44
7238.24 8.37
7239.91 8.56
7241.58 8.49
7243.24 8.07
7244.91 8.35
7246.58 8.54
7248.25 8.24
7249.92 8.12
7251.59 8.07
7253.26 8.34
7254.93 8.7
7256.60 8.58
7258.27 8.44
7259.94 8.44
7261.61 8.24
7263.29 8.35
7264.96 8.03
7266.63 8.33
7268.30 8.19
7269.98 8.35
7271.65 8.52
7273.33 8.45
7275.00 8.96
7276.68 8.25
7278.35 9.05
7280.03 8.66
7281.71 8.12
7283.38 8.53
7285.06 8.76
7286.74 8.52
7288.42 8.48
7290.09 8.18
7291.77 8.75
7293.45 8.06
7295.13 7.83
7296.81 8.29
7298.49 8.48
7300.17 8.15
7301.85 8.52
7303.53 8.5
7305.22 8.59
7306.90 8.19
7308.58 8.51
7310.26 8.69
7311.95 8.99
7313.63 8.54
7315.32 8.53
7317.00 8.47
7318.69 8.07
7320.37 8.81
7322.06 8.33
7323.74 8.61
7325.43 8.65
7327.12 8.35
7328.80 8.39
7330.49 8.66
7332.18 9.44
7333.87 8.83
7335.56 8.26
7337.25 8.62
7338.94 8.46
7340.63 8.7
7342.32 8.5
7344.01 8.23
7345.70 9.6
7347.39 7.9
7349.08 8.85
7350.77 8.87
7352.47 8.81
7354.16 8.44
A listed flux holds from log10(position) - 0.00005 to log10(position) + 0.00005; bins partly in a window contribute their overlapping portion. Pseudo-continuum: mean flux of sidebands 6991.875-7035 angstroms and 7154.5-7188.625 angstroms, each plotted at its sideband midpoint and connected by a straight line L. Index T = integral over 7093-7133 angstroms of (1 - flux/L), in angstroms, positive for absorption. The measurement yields 1.58 angstroms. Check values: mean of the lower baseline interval 8.7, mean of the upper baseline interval 7.88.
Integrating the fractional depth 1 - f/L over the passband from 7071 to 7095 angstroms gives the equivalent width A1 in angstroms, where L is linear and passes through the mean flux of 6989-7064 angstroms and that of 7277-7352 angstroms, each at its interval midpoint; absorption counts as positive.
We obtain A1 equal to 1.3 angstroms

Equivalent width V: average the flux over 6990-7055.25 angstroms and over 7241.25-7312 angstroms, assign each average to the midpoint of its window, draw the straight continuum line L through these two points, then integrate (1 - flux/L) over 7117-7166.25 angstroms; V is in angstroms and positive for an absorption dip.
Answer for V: 4.1 angstroms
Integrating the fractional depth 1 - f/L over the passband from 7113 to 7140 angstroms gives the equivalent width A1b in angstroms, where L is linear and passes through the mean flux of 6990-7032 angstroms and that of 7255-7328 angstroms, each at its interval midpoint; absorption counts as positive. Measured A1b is 2.1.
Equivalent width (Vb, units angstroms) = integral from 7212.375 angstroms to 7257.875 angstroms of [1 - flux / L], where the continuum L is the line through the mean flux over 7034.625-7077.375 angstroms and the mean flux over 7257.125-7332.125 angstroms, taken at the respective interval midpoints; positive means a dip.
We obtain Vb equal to 1.7 angstroms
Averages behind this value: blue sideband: 8.54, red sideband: 8.46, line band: 8.16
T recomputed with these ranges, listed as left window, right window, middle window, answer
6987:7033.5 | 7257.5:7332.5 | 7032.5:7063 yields 0.45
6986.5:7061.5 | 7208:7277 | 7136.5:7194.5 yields 3.63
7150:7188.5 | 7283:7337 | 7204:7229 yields 0.67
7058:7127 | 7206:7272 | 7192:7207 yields 0.70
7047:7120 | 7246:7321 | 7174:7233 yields 3.26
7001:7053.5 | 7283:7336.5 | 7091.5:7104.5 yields 1.18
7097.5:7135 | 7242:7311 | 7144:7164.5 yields 0.51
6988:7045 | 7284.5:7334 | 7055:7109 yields 3.03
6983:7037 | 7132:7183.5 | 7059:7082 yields -0.25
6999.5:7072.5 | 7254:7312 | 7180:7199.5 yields 1.51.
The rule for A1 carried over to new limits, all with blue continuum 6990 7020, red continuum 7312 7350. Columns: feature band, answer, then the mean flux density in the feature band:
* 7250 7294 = 0.81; 8.43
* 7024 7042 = -0.61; 8.88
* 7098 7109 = 0.69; 8.05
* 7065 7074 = 0.00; 8.58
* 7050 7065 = 0.31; 8.41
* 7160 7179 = 1.53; 7.9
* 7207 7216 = 0.72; 7.89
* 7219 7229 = 0.78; 7.92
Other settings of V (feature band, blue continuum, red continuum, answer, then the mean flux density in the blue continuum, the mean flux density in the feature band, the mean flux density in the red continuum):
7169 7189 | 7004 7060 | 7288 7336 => 1.5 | 8.64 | 7.92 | 8.49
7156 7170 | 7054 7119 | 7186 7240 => 0.2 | 8.13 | 7.89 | 7.93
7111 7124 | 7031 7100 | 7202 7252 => 0.5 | 8.36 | 7.95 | 8.06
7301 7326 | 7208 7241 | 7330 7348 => 0.0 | 8.04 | 8.53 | 8.66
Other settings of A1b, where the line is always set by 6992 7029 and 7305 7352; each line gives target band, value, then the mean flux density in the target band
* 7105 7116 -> 0.94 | 7.89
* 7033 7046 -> 0.01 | 8.63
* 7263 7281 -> 0.28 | 8.47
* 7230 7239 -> 0.39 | 8.23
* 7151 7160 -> 0.73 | 7.93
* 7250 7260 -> 0.23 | 8.41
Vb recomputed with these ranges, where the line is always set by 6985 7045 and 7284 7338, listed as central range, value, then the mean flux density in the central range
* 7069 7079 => 0.1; 8.55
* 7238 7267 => 0.7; 8.35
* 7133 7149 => 1.6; 7.78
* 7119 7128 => 0.8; 7.89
